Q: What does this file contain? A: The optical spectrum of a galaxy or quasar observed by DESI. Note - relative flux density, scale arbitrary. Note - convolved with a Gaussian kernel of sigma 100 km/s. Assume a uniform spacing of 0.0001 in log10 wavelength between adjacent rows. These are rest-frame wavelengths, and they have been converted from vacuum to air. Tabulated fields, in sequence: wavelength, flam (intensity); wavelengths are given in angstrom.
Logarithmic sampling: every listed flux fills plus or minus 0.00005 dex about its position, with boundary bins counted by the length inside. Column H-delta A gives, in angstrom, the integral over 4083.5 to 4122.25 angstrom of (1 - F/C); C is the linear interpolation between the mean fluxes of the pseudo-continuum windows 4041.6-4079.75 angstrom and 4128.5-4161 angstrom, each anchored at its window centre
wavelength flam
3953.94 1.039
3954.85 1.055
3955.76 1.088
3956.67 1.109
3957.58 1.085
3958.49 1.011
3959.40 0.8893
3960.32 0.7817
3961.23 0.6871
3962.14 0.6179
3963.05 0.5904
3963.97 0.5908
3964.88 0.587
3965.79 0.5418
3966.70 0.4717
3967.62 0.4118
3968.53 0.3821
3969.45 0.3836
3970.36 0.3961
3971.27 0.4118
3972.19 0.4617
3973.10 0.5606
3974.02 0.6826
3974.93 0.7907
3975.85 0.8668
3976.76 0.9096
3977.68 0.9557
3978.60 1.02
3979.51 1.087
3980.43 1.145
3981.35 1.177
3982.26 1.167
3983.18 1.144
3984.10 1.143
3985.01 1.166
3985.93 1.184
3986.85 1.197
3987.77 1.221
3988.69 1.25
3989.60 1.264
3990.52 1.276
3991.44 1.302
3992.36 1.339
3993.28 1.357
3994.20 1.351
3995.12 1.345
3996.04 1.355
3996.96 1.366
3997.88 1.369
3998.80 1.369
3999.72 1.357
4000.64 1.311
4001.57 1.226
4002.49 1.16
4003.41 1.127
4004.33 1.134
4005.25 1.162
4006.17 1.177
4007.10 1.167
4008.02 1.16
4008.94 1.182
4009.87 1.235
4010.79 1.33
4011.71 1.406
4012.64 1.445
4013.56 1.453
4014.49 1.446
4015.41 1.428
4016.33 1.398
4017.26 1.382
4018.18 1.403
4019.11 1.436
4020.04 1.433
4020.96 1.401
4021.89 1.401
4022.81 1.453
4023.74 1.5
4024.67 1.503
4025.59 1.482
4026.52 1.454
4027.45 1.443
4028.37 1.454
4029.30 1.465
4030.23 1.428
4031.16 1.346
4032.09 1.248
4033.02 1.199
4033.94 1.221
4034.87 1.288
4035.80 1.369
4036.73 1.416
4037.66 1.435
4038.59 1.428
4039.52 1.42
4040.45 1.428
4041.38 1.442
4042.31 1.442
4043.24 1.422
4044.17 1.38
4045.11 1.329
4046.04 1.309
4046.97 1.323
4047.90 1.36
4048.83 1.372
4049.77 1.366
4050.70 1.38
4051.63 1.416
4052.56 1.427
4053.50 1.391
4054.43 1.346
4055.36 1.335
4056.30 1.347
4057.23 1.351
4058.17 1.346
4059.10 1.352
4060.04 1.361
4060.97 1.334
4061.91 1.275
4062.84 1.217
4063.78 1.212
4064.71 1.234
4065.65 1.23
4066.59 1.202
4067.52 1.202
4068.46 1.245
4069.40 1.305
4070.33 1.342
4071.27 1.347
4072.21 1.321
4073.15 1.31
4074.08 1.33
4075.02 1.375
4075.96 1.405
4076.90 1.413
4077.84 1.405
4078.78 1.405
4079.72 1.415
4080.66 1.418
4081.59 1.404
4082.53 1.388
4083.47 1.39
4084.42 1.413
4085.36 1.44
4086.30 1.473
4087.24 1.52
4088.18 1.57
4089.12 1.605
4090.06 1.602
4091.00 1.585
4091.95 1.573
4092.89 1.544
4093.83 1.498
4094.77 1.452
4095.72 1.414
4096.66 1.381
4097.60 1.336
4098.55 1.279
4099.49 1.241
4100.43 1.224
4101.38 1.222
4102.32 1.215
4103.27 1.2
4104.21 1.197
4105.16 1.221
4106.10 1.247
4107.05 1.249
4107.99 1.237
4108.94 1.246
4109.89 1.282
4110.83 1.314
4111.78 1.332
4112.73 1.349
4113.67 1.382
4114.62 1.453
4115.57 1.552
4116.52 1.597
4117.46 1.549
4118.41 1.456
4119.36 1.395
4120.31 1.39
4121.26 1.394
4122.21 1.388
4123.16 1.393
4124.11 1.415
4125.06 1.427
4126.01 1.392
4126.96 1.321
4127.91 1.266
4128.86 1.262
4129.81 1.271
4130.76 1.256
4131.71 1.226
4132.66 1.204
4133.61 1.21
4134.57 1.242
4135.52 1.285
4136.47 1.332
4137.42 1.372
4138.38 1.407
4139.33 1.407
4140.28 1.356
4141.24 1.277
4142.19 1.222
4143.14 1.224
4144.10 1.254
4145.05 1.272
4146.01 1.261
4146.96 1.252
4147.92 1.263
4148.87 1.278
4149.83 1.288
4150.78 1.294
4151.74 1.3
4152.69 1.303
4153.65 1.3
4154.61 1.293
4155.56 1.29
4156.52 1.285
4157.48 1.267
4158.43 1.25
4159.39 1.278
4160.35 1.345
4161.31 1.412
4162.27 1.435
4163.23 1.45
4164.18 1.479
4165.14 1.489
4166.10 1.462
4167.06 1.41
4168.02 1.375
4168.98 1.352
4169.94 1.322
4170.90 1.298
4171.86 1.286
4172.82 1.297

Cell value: -2.4 angstrom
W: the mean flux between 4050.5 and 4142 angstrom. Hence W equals 1.36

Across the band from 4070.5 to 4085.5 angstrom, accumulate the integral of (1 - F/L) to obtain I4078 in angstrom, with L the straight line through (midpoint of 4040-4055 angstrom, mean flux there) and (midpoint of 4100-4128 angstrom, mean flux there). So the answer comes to -0.21 angstrom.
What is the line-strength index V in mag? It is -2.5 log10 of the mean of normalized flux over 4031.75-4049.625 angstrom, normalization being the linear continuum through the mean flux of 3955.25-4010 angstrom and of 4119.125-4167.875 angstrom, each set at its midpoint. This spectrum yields -0.21 mag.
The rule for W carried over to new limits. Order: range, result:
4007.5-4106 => 1.37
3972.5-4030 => 1.26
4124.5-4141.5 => 1.31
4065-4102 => 1.39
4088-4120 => 1.38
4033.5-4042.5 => 1.39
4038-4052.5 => 1.39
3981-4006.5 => 1.25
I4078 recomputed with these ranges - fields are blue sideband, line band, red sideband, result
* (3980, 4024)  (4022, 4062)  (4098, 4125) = -2.2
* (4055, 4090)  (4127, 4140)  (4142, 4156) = 0.0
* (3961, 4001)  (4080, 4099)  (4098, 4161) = -3.8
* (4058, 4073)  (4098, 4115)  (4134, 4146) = 0.3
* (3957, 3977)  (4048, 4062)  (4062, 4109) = -2.3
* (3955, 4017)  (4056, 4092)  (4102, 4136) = -4.0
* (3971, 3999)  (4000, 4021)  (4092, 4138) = -2.7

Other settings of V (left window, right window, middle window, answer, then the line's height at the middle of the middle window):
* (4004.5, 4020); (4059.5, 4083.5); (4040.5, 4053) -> -0.05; 1.33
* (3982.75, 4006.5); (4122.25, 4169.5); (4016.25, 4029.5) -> -0.14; 1.27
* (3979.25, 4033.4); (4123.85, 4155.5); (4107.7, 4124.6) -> -0.08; 1.3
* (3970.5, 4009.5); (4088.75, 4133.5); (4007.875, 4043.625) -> -0.17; 1.19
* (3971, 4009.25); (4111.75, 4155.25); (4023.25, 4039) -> -0.17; 1.19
